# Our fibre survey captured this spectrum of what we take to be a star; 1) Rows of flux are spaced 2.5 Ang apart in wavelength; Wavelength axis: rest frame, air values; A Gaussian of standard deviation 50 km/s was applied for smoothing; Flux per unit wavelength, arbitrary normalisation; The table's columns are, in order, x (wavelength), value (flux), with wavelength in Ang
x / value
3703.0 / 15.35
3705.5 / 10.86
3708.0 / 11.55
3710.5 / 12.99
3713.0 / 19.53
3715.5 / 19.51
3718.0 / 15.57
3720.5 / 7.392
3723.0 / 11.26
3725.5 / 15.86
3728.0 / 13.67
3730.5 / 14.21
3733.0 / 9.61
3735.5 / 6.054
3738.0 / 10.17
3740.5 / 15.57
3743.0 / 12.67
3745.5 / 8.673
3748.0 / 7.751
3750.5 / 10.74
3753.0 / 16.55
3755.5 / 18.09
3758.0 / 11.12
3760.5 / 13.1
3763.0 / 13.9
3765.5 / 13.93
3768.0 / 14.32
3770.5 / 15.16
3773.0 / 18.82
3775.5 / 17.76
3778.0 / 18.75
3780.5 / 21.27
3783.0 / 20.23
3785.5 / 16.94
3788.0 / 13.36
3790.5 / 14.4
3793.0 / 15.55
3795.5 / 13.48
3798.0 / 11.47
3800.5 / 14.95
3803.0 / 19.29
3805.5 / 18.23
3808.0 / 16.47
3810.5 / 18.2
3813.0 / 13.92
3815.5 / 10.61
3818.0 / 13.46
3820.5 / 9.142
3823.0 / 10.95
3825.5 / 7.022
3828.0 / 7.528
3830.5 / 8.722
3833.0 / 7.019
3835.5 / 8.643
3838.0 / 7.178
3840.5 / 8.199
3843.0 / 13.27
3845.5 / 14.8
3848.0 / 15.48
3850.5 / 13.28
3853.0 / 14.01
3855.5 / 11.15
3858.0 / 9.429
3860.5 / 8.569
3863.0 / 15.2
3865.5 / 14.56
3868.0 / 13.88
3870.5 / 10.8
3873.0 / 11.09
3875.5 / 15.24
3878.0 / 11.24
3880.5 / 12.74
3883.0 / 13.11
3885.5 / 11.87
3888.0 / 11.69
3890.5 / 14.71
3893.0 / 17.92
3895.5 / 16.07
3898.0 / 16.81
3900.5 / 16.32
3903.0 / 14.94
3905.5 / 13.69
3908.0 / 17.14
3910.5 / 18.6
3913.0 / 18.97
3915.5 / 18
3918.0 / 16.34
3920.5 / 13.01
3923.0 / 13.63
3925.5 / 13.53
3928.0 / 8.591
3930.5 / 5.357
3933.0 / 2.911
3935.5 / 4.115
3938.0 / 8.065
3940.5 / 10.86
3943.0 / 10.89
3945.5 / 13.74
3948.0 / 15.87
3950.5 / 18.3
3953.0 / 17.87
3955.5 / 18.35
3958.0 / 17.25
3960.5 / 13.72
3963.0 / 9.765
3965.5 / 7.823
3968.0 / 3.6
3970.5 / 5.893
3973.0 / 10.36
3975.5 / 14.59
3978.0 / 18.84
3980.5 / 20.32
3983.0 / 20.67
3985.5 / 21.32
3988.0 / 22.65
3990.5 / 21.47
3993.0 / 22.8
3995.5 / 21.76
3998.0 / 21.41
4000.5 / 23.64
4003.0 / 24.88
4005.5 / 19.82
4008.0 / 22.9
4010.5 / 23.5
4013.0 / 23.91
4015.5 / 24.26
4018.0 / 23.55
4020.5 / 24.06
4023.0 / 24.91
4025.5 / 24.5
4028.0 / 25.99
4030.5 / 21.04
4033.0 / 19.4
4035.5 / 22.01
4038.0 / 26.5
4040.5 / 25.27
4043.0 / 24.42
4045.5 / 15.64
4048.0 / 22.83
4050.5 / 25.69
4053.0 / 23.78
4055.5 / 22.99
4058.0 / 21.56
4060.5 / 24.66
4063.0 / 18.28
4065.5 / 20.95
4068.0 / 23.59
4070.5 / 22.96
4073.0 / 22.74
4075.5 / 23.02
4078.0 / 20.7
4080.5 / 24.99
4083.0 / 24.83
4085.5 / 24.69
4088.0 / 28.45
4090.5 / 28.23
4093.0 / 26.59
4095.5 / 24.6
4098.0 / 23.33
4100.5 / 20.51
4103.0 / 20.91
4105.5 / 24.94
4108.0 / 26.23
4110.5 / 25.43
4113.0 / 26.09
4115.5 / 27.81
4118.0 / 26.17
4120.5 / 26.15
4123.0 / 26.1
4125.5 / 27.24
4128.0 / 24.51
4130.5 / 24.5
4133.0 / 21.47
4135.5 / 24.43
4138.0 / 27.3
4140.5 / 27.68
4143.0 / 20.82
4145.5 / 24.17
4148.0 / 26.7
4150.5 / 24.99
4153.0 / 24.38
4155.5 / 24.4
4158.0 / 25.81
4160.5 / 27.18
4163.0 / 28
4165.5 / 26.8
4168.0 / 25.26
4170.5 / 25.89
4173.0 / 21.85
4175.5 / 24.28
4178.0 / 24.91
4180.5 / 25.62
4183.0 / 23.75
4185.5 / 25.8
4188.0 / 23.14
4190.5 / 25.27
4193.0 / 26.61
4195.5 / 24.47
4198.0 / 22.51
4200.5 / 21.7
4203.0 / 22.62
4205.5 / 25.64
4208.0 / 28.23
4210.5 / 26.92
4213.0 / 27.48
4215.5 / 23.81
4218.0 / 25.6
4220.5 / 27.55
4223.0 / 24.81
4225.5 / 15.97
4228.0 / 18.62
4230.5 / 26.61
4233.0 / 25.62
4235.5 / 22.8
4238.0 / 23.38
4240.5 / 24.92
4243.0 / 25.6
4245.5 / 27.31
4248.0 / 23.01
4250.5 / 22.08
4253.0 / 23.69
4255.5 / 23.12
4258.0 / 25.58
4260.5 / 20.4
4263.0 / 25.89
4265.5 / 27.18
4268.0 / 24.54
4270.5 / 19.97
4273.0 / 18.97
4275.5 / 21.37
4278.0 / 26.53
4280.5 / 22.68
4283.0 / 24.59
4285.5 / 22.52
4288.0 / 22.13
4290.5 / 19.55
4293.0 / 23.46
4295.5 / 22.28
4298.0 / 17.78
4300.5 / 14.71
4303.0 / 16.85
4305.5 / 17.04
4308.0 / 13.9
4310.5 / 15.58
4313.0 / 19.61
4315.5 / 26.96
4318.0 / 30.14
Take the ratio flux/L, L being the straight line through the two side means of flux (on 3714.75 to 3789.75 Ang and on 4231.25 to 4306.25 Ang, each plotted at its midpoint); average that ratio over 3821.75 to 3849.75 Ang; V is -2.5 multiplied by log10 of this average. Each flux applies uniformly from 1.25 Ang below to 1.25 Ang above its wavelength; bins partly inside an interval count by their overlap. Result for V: 0.48 mag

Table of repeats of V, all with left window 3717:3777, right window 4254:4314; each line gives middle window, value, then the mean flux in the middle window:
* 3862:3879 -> 0.13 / 13.1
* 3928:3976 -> 0.43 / 10.9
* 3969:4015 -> -0.19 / 20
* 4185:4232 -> -0.22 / 24.4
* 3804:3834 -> 0.18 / 11.9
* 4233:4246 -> -0.21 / 24.7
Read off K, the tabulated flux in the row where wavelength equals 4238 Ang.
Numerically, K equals 23.38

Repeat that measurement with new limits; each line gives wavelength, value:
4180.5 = 25.62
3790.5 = 14.4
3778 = 18.75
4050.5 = 25.69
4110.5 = 25.43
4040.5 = 25.27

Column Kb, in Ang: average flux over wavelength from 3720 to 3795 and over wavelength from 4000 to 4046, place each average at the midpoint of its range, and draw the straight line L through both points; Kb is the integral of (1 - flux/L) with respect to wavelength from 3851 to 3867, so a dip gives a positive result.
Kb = 4.83 Ang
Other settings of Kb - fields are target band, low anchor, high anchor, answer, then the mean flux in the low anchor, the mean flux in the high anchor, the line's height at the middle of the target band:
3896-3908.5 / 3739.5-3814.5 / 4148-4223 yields 1.7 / 15.1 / 25.2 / 18.2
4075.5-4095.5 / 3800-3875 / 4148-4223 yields -3.6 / 12.2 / 25.2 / 21.5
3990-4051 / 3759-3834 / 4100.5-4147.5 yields -4.0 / 14.3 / 25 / 21.6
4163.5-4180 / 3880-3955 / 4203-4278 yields -2.4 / 13.6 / 24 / 21.8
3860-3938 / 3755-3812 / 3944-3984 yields 8.5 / 16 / 14.1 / 14.8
